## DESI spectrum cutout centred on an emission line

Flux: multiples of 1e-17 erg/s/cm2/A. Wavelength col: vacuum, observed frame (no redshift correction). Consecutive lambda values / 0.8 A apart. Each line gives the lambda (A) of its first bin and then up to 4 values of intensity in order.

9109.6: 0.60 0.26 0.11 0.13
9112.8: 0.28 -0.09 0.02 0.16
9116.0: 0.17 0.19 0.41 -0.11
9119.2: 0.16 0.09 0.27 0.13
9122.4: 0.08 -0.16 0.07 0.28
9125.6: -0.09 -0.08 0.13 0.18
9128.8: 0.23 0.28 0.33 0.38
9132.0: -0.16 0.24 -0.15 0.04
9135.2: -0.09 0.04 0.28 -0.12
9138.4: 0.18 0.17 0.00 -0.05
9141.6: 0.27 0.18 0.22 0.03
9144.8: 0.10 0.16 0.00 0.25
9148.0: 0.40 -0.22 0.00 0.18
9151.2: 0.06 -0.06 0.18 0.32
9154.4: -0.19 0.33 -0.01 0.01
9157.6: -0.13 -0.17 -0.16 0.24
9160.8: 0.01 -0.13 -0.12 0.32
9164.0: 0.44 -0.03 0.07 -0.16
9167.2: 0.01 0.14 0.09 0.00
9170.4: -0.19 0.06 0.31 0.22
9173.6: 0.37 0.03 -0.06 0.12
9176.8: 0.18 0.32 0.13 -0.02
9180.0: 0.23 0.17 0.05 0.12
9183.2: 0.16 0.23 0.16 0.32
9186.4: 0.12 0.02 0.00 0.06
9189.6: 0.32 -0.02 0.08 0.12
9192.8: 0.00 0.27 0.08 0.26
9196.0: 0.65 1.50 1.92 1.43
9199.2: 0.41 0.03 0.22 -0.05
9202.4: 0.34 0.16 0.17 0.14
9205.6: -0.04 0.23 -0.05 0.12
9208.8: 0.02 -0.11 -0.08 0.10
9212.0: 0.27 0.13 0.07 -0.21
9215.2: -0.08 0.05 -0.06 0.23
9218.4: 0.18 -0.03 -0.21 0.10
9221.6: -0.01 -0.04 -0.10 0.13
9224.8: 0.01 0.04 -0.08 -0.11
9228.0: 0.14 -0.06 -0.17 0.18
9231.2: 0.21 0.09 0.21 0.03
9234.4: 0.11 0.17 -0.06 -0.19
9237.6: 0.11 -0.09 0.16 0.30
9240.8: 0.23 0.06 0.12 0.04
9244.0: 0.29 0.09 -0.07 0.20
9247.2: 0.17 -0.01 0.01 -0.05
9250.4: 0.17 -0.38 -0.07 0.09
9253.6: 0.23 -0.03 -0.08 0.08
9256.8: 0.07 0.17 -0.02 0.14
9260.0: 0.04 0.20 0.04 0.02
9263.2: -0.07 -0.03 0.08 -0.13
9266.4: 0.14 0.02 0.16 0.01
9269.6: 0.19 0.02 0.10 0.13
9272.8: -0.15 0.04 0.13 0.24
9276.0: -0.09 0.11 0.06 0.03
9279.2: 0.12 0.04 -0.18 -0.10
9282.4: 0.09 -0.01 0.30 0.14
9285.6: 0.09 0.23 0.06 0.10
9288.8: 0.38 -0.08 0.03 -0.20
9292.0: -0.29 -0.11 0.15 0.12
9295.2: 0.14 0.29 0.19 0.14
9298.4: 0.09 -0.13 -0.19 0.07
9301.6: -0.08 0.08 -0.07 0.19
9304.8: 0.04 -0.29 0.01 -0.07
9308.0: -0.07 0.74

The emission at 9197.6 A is [O III]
